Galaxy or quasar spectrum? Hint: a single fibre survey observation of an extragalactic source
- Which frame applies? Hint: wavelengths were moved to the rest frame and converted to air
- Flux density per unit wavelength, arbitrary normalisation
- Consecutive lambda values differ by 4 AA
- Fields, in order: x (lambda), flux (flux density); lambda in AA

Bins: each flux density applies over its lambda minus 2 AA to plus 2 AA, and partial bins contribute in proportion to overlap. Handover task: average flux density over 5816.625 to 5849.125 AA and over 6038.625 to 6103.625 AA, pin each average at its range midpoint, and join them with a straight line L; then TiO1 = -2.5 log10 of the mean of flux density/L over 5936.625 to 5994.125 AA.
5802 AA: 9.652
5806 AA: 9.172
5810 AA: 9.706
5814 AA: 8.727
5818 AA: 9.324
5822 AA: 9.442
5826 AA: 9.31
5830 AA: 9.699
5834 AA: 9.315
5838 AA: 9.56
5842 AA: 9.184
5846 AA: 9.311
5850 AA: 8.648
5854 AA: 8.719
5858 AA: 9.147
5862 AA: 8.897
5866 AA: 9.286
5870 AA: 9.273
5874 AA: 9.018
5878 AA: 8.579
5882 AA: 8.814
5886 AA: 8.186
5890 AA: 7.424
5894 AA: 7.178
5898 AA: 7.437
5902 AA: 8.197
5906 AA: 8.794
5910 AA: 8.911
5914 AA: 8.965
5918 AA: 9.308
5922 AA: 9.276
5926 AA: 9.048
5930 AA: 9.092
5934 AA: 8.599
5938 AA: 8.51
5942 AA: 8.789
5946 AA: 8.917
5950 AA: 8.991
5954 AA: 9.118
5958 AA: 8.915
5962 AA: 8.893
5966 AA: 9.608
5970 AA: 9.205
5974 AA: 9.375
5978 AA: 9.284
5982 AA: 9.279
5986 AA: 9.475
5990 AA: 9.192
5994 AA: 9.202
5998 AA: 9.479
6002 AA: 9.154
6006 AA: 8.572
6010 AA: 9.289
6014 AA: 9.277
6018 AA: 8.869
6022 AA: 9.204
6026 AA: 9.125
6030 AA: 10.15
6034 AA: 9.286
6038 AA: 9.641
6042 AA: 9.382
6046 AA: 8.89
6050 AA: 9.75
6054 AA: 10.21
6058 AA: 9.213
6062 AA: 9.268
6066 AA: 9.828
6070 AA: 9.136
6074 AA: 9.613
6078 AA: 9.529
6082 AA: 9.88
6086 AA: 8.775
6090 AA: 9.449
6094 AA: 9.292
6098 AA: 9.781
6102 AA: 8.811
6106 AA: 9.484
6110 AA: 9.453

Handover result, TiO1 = 0.03 mag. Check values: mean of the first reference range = 9.37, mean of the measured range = 9.12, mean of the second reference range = 9.43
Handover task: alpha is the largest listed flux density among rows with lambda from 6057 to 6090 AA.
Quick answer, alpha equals 9.88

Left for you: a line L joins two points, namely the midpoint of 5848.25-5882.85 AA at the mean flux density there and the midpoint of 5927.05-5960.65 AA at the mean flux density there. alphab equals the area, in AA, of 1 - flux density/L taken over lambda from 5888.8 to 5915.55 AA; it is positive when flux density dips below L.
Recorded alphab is 2.3 AA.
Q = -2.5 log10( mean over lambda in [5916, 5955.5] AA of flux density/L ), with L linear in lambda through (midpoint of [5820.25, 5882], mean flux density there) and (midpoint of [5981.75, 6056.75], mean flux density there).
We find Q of 0.03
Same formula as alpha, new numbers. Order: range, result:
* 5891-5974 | 9.608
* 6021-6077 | 10.21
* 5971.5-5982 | 9.375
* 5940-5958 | 9.118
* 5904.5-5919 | 9.308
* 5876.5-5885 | 8.814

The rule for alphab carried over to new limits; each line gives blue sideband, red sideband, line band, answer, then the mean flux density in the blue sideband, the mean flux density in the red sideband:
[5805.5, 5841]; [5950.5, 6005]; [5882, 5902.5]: 3.41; 9.36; 9.23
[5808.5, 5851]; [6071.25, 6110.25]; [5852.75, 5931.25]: 5.50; 9.3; 9.4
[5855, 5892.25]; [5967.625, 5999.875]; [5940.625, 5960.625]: 0.41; 8.73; 9.31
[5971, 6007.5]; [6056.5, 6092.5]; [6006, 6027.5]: 0.44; 9.23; 9.41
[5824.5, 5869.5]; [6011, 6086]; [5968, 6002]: 0.21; 9.19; 9.44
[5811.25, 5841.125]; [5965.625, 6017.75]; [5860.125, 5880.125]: 0.65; 9.34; 9.24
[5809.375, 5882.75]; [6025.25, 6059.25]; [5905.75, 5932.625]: 0.67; 9.15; 9.54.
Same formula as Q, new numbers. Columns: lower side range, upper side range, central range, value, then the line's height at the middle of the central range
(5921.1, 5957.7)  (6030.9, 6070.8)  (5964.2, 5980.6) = -0.03 mag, 9.09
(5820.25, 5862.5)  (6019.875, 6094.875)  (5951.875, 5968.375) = 0.02 mag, 9.35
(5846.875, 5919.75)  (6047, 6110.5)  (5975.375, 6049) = -0.01 mag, 9.17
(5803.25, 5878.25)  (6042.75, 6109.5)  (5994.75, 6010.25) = 0.03 mag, 9.36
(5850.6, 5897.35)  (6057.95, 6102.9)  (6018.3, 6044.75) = -0.02 mag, 9.2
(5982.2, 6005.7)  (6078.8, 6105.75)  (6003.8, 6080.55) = -0.01 mag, 9.3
